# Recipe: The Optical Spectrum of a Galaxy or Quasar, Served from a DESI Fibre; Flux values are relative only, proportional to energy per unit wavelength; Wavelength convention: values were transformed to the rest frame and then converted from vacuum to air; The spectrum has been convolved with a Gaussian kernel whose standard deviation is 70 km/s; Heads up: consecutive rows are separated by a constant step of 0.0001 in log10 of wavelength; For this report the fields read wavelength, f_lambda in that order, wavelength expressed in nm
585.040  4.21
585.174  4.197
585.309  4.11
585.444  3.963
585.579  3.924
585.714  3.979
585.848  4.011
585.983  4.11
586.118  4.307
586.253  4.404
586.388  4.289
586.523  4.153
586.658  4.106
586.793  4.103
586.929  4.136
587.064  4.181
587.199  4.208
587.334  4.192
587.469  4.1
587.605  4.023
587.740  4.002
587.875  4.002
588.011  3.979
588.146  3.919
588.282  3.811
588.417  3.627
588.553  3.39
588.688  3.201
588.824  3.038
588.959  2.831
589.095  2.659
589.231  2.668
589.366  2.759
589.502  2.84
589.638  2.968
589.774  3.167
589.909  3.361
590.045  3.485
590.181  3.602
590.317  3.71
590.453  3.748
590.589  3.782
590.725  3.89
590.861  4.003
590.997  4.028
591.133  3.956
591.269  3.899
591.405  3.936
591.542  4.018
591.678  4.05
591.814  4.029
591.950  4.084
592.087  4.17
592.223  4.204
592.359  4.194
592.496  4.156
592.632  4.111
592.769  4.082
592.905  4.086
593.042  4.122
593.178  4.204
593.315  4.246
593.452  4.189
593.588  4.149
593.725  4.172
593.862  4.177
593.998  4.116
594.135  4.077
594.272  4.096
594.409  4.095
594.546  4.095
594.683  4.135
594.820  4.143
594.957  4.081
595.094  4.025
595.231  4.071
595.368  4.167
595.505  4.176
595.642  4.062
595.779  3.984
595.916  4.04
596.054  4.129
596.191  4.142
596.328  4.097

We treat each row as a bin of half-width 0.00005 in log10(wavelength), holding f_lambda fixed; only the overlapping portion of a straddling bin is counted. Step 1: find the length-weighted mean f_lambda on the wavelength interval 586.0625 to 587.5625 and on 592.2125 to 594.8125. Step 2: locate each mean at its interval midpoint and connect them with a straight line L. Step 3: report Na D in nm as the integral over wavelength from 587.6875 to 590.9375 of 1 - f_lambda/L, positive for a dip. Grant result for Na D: 0.58 nm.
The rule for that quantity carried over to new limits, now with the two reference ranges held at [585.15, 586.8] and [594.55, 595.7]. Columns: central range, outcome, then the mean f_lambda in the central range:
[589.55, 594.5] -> 0.20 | 3.95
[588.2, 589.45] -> 0.31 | 3.11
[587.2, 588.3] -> 0.03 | 4.02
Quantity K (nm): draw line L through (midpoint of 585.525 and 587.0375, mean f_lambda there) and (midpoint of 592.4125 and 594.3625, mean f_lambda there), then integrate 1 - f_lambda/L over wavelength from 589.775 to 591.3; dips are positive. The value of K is 0.15 nm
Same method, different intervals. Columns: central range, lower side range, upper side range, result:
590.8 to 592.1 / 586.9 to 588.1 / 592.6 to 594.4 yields 0.035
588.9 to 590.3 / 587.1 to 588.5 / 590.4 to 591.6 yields 0.314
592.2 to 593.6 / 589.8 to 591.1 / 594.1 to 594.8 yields -0.072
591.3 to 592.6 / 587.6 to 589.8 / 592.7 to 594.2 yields -0.067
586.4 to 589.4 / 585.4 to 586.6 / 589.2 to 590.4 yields -0.021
